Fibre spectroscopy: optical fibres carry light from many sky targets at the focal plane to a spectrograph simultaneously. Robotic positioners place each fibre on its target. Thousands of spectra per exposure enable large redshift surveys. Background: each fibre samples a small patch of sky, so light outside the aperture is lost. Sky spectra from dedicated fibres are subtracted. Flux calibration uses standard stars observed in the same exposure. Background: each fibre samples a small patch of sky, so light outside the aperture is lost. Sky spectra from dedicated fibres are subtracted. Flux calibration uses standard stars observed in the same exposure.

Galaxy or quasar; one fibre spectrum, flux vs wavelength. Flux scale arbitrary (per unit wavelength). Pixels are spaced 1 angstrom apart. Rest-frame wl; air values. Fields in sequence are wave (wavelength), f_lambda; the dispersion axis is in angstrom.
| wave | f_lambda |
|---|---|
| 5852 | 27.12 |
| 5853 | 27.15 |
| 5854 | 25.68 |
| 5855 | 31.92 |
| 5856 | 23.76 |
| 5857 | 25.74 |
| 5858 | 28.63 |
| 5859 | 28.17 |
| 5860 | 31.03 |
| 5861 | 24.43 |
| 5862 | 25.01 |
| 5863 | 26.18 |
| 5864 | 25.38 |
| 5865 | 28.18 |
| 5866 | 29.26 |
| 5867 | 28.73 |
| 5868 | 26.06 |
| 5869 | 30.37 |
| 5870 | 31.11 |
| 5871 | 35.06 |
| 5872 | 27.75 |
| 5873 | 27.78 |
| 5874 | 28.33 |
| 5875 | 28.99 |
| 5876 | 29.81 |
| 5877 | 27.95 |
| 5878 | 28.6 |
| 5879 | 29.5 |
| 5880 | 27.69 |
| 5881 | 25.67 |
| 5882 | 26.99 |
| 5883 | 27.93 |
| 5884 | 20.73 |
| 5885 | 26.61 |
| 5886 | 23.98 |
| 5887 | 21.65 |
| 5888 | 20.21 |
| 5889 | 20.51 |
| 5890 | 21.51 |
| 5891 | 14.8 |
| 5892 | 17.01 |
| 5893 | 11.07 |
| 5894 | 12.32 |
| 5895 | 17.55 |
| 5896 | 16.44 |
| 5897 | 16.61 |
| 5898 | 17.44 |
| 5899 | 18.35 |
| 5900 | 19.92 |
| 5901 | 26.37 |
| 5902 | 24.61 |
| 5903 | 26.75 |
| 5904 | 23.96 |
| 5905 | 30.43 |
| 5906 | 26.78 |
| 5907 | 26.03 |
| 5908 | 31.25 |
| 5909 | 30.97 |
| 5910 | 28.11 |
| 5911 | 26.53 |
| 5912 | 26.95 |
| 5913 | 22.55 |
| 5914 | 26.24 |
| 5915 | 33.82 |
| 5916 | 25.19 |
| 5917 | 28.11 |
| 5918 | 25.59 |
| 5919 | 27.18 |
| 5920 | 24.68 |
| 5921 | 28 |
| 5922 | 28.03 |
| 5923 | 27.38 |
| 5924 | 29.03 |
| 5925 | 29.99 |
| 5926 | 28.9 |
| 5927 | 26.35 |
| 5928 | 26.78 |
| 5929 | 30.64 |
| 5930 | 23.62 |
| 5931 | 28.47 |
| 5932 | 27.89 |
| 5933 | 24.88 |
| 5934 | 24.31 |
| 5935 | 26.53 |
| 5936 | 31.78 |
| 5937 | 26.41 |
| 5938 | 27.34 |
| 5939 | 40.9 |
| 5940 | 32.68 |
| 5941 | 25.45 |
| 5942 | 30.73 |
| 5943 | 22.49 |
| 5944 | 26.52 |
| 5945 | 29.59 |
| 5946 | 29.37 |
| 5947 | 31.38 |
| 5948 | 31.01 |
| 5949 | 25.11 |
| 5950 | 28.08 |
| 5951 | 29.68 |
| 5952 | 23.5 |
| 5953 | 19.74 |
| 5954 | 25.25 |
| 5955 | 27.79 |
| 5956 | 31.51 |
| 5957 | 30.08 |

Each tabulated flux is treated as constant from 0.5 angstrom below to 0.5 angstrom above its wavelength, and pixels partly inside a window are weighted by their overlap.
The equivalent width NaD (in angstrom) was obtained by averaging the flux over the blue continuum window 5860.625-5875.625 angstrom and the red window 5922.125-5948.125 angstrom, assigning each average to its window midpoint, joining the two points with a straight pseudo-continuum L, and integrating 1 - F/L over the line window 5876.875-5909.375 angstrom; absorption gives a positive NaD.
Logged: 6.2 angstrom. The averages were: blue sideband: 28.2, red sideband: 28.4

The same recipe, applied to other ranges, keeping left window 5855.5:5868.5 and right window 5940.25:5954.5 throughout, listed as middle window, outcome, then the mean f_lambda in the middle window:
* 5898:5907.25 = 0.9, 24.4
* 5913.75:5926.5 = -0.4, 27.9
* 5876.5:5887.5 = 0.4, 26.1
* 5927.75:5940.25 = -0.7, 28.6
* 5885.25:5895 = 3.1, 18.3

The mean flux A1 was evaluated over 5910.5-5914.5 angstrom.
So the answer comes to 25.6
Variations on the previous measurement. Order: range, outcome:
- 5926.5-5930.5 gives 26.8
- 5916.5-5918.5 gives 26.9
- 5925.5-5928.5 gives 27.3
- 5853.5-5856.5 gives 27.1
